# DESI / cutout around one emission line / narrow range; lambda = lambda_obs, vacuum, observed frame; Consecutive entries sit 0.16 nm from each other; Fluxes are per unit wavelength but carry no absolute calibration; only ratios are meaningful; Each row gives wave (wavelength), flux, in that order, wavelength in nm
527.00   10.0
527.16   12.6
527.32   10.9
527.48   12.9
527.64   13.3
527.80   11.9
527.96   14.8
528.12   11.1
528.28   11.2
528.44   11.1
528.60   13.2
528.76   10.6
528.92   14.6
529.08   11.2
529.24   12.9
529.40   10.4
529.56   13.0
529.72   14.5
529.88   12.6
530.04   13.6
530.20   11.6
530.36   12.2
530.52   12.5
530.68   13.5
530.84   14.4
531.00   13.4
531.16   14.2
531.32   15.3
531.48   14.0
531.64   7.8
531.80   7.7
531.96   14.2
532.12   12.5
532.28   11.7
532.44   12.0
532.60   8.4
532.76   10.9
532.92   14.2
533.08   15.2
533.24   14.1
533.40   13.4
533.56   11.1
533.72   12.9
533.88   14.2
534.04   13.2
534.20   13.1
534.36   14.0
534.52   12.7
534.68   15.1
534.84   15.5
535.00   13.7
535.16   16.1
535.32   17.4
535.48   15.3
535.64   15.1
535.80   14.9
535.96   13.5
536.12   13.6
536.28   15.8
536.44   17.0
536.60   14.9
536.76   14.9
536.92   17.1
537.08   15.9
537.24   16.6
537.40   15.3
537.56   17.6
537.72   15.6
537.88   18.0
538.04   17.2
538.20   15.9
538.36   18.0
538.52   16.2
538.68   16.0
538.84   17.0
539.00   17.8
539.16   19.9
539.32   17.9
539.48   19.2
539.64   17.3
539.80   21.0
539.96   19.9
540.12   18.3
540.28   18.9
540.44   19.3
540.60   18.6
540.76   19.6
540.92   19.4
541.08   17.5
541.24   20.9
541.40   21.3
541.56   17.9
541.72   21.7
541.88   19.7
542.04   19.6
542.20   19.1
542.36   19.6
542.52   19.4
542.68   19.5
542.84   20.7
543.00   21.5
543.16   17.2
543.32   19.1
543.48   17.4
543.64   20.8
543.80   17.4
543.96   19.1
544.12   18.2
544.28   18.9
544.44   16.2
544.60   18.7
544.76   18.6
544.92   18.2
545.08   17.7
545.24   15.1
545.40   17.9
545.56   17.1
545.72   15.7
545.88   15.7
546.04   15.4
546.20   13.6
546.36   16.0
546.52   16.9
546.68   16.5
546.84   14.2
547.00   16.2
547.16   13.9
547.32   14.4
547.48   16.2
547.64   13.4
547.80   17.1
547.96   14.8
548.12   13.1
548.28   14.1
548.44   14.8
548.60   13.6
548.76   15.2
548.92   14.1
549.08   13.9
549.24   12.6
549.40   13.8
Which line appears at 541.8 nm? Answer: C IV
